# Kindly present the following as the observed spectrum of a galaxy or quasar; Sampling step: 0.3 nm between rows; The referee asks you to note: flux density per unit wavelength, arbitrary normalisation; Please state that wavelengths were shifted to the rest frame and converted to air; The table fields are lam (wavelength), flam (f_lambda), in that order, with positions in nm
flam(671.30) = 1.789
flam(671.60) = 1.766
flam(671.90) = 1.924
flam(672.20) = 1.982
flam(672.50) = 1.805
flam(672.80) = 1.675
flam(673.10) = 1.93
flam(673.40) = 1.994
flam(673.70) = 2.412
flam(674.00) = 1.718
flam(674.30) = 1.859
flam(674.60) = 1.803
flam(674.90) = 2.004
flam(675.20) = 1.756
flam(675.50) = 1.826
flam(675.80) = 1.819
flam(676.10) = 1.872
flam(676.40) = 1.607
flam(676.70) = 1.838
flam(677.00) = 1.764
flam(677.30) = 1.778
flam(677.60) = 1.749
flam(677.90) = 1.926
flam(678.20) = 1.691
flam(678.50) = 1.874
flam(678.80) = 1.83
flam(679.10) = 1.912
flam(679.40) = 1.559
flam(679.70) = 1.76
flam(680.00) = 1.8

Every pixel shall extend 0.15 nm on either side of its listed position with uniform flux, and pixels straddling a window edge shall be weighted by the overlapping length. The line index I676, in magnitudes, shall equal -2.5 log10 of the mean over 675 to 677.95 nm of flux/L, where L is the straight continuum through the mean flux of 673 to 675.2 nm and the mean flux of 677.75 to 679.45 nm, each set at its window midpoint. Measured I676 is 0.05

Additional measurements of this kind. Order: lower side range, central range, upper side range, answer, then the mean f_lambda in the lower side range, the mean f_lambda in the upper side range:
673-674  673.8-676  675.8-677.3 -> 0.05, 2.06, 1.78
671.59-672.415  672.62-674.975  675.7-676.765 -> -0.04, 1.91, 1.78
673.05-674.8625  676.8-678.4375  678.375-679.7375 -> 0.03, 1.96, 1.79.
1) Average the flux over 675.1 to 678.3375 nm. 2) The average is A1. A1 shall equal 1.78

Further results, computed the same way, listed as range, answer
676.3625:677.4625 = 1.76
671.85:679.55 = 1.84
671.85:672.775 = 1.87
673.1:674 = 2.08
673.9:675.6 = 1.83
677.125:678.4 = 1.79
